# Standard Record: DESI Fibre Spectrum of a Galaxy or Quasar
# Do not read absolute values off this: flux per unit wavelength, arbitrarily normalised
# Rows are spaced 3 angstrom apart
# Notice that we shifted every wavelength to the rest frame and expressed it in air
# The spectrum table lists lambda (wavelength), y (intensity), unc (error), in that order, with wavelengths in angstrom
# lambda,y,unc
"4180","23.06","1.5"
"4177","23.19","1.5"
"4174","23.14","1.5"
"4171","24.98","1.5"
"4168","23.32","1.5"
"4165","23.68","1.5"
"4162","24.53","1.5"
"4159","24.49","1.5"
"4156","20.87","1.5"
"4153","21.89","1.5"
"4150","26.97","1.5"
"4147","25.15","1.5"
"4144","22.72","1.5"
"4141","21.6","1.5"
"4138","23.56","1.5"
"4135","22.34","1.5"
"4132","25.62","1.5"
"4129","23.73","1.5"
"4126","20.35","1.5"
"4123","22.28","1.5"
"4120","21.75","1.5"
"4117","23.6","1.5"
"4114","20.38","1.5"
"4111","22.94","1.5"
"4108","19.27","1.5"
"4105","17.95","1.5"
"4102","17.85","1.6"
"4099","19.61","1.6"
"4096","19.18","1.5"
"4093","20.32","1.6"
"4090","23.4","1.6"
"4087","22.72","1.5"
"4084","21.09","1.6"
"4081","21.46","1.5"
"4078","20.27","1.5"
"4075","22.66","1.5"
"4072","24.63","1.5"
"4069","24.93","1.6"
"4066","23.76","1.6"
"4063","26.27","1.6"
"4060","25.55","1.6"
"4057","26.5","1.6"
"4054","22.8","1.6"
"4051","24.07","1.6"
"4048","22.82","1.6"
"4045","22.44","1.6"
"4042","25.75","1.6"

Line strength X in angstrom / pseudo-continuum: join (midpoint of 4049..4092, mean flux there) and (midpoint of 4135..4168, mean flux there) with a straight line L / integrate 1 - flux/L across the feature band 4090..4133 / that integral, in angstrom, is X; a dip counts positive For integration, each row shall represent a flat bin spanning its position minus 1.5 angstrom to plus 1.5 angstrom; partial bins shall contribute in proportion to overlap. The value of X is 4.4 angstrom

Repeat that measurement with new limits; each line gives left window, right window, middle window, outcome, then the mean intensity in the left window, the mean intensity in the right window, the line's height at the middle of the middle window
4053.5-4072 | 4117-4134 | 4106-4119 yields 1.0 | 25.1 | 22.8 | 23.3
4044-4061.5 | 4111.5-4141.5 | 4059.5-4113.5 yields 3.7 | 24.1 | 22.6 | 23.4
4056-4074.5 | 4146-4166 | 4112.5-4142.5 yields 2.2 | 25.1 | 23.9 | 24.3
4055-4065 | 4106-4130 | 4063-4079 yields 0.9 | 25.8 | 21.7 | 25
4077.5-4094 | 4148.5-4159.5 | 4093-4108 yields 2.2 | 21.7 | 23.5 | 22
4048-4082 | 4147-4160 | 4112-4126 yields 1.1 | 23.9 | 23.7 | 23.8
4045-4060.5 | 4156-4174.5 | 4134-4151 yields 0.1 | 24.1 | 23.8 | 23.9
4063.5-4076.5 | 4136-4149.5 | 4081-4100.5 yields 2.4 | 24.2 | 23.5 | 24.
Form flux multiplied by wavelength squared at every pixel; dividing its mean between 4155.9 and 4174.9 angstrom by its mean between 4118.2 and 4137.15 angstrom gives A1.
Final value 1.07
